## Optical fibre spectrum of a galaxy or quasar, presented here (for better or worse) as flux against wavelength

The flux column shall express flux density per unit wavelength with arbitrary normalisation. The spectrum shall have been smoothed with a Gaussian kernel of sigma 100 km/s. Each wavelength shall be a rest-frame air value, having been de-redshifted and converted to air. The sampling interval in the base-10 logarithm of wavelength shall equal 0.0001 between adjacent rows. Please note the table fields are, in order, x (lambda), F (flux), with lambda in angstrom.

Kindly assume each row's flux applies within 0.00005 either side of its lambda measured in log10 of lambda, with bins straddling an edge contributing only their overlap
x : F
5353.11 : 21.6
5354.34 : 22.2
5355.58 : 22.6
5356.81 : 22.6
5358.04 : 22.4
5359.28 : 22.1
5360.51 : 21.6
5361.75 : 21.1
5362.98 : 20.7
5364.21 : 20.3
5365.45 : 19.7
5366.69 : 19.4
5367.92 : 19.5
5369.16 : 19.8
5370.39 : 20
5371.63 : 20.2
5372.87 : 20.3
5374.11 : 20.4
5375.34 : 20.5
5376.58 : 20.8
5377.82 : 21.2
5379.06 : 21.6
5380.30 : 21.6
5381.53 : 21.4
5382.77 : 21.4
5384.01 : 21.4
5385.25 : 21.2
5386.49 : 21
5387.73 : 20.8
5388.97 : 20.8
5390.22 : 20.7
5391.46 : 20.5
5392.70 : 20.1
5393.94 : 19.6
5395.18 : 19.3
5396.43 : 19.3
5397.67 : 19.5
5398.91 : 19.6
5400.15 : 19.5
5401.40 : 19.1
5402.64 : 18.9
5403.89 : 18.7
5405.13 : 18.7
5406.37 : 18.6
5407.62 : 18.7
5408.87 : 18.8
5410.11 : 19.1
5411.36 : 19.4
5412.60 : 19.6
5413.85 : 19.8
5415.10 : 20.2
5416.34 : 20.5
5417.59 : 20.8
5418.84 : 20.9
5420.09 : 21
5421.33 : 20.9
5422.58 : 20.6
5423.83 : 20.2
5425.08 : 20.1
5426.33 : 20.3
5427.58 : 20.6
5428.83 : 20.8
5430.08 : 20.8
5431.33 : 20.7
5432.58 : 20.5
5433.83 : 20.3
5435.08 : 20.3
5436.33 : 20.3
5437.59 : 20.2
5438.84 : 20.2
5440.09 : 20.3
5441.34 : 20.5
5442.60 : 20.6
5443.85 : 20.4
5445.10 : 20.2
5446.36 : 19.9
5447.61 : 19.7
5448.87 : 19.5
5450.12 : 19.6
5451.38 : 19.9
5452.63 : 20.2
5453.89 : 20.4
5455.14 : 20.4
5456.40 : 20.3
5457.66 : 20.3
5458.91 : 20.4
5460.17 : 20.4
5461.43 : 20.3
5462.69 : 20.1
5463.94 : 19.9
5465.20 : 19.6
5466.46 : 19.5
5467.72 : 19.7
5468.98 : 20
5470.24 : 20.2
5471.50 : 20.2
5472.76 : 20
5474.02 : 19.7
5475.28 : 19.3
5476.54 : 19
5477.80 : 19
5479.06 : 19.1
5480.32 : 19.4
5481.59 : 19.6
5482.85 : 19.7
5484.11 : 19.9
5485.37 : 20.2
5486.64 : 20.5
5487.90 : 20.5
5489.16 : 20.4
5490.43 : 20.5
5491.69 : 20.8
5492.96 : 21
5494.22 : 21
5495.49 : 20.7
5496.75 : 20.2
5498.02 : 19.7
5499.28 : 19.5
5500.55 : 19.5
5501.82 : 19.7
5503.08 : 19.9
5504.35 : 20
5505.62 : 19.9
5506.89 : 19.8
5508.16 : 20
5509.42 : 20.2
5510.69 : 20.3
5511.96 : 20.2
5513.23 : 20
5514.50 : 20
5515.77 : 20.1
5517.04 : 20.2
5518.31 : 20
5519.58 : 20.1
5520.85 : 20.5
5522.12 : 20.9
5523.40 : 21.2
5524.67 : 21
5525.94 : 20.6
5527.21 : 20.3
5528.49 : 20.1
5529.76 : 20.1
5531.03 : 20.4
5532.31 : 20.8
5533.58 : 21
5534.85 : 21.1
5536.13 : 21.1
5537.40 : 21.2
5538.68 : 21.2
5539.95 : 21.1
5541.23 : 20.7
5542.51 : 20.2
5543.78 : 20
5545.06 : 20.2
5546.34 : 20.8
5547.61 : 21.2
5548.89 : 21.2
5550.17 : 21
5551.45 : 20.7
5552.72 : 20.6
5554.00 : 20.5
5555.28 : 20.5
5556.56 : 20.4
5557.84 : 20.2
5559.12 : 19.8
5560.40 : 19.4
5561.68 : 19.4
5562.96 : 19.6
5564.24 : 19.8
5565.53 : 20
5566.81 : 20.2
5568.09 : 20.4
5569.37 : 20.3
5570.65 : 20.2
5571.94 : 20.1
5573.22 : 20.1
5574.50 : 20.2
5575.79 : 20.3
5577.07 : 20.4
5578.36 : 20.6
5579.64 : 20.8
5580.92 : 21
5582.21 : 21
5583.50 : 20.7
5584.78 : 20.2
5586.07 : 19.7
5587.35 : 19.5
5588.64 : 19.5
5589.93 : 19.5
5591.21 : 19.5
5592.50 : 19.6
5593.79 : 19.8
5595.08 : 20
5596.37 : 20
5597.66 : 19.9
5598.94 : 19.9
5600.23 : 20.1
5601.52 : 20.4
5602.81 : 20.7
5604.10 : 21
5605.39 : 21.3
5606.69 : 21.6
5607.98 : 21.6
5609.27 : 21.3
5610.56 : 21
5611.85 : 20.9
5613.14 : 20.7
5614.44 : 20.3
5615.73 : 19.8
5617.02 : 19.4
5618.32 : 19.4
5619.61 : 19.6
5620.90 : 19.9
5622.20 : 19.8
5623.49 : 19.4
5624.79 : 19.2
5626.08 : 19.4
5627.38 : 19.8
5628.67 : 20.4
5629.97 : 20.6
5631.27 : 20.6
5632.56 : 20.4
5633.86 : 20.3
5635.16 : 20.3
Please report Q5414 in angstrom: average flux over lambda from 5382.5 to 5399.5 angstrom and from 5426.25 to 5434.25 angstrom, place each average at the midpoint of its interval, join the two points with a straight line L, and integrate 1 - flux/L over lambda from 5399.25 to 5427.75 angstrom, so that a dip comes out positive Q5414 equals 1.0 angstrom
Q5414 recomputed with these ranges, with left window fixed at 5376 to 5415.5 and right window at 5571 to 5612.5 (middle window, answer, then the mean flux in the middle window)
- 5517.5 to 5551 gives -0.68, 20.7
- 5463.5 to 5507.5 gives 0.55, 19.9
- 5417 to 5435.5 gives -0.47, 20.6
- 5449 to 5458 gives 0.01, 20.1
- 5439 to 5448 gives -0.06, 20.2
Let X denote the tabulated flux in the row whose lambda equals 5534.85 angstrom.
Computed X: 21.1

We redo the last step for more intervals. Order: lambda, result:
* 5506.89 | 19.8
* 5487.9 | 20.5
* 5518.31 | 20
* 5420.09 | 21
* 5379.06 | 21.6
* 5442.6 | 20.6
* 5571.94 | 20.1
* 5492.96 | 21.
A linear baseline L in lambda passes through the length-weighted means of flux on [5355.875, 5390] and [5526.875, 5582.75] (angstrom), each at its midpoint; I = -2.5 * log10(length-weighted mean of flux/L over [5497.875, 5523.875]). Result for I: 0.03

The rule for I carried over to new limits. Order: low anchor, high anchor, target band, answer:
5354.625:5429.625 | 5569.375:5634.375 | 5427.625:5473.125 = 0.01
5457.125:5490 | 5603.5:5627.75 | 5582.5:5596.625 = 0.02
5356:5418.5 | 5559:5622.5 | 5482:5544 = -0.01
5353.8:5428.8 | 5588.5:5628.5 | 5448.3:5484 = 0.02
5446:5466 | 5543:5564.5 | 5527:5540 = -0.03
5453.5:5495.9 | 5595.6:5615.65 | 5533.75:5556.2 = -0.02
